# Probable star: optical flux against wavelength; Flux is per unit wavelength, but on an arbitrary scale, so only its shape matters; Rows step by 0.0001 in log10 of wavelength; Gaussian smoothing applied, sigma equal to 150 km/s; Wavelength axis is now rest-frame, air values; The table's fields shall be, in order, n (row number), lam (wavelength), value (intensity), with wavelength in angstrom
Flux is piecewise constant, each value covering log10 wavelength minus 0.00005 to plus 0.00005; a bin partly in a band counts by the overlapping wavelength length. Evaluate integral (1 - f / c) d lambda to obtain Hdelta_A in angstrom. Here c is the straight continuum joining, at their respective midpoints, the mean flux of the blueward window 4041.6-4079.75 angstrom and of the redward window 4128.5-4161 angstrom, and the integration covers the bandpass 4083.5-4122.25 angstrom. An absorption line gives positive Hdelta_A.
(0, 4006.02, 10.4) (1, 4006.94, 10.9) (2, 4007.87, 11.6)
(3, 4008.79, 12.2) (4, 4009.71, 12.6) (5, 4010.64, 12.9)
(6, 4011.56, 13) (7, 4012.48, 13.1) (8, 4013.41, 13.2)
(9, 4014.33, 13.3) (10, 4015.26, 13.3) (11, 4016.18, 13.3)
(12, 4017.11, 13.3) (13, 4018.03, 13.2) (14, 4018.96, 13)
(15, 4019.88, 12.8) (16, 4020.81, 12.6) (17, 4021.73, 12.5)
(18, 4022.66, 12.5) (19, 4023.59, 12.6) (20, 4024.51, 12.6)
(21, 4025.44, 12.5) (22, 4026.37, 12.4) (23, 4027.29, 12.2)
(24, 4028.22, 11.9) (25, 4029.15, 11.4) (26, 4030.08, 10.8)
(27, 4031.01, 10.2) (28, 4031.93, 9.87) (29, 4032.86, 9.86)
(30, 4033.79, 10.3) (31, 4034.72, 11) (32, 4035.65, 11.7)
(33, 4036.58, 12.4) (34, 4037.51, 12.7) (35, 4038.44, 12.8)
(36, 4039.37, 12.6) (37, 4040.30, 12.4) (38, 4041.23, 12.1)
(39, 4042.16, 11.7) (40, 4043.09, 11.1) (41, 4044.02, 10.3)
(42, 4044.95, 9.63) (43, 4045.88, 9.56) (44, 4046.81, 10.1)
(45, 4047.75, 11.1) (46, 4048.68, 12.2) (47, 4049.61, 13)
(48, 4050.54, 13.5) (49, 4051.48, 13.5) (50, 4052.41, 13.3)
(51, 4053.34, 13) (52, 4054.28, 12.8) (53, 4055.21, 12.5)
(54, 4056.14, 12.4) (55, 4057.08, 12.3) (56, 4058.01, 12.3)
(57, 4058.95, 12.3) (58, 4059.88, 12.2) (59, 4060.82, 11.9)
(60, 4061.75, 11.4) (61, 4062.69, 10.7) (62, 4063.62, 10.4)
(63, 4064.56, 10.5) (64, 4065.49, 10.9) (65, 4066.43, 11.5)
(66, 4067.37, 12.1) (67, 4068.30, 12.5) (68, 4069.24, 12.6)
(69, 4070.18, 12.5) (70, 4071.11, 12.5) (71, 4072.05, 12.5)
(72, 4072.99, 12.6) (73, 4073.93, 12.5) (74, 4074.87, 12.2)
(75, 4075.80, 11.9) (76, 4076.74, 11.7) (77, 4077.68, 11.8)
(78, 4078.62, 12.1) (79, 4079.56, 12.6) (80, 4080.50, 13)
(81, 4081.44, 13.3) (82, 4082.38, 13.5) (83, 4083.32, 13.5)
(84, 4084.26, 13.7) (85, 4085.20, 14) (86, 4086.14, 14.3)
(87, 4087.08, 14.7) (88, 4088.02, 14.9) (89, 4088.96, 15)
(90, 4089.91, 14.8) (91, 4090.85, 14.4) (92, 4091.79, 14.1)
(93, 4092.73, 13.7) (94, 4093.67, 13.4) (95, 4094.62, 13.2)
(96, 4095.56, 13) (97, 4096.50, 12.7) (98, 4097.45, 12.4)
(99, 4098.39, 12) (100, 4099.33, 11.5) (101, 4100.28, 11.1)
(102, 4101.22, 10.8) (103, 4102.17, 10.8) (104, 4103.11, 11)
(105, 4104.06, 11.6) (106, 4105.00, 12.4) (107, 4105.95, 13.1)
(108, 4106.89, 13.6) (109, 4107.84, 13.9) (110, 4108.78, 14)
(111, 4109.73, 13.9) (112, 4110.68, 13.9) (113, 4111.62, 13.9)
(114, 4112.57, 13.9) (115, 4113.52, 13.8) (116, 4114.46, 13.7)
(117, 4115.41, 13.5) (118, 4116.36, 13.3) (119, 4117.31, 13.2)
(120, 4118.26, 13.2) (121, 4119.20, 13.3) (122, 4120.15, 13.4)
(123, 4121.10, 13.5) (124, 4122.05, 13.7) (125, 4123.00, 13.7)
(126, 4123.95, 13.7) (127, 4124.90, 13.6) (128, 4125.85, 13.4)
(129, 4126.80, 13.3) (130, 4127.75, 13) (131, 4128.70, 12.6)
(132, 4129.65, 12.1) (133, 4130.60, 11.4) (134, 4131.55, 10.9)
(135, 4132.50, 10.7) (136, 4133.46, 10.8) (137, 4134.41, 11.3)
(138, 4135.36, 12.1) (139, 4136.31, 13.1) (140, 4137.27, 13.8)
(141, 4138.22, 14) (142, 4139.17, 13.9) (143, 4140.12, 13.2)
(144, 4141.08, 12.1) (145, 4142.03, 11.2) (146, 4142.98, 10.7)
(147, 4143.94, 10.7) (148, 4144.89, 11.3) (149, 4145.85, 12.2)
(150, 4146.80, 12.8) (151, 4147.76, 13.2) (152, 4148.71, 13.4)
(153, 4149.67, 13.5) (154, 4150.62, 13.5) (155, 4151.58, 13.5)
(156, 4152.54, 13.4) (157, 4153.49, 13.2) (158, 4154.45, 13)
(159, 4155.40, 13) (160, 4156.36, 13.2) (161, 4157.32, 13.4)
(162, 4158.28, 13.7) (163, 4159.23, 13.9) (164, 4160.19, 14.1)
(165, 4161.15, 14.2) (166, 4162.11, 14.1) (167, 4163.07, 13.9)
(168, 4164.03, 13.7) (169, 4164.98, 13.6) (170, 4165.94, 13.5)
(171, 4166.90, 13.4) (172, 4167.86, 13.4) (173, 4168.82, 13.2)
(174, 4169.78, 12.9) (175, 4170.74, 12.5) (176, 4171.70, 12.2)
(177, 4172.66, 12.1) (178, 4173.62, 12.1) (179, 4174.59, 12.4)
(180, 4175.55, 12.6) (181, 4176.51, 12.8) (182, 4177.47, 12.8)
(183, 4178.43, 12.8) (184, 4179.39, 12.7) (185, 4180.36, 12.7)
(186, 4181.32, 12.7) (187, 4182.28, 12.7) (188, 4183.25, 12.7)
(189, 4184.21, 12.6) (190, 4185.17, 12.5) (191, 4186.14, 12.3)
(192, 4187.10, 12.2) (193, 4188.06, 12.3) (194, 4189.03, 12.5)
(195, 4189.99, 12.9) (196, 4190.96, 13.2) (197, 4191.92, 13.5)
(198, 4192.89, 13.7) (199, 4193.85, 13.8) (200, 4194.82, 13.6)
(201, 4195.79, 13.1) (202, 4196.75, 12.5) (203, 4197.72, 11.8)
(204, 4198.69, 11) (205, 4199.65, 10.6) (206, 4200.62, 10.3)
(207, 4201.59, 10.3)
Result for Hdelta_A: -3.18 angstrom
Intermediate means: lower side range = 11.9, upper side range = 12.6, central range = 13.3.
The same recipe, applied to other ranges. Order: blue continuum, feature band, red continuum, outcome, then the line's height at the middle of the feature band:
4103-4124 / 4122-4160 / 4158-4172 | 2.0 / 13.5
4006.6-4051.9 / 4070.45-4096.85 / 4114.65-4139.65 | -1.6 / 12.5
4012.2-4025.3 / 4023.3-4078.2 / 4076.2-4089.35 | 5.6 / 13.2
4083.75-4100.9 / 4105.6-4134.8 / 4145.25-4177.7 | 0.6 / 13.4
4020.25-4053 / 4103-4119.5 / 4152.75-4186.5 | -1.1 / 12.5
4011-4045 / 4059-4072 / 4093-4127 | 0.8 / 12.5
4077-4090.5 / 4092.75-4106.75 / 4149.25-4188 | 1.4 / 13.5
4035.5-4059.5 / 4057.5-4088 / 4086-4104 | 0.3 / 12.5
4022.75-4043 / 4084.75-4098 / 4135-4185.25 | -1.7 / 12.3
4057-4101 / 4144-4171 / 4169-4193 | -1.3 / 12.6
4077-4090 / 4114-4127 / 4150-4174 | 0.0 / 13.5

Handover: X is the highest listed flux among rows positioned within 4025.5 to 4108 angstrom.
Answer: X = 15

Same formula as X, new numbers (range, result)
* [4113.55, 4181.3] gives 14.2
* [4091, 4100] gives 14.1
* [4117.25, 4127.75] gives 13.7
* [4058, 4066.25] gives 12.3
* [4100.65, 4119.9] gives 14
